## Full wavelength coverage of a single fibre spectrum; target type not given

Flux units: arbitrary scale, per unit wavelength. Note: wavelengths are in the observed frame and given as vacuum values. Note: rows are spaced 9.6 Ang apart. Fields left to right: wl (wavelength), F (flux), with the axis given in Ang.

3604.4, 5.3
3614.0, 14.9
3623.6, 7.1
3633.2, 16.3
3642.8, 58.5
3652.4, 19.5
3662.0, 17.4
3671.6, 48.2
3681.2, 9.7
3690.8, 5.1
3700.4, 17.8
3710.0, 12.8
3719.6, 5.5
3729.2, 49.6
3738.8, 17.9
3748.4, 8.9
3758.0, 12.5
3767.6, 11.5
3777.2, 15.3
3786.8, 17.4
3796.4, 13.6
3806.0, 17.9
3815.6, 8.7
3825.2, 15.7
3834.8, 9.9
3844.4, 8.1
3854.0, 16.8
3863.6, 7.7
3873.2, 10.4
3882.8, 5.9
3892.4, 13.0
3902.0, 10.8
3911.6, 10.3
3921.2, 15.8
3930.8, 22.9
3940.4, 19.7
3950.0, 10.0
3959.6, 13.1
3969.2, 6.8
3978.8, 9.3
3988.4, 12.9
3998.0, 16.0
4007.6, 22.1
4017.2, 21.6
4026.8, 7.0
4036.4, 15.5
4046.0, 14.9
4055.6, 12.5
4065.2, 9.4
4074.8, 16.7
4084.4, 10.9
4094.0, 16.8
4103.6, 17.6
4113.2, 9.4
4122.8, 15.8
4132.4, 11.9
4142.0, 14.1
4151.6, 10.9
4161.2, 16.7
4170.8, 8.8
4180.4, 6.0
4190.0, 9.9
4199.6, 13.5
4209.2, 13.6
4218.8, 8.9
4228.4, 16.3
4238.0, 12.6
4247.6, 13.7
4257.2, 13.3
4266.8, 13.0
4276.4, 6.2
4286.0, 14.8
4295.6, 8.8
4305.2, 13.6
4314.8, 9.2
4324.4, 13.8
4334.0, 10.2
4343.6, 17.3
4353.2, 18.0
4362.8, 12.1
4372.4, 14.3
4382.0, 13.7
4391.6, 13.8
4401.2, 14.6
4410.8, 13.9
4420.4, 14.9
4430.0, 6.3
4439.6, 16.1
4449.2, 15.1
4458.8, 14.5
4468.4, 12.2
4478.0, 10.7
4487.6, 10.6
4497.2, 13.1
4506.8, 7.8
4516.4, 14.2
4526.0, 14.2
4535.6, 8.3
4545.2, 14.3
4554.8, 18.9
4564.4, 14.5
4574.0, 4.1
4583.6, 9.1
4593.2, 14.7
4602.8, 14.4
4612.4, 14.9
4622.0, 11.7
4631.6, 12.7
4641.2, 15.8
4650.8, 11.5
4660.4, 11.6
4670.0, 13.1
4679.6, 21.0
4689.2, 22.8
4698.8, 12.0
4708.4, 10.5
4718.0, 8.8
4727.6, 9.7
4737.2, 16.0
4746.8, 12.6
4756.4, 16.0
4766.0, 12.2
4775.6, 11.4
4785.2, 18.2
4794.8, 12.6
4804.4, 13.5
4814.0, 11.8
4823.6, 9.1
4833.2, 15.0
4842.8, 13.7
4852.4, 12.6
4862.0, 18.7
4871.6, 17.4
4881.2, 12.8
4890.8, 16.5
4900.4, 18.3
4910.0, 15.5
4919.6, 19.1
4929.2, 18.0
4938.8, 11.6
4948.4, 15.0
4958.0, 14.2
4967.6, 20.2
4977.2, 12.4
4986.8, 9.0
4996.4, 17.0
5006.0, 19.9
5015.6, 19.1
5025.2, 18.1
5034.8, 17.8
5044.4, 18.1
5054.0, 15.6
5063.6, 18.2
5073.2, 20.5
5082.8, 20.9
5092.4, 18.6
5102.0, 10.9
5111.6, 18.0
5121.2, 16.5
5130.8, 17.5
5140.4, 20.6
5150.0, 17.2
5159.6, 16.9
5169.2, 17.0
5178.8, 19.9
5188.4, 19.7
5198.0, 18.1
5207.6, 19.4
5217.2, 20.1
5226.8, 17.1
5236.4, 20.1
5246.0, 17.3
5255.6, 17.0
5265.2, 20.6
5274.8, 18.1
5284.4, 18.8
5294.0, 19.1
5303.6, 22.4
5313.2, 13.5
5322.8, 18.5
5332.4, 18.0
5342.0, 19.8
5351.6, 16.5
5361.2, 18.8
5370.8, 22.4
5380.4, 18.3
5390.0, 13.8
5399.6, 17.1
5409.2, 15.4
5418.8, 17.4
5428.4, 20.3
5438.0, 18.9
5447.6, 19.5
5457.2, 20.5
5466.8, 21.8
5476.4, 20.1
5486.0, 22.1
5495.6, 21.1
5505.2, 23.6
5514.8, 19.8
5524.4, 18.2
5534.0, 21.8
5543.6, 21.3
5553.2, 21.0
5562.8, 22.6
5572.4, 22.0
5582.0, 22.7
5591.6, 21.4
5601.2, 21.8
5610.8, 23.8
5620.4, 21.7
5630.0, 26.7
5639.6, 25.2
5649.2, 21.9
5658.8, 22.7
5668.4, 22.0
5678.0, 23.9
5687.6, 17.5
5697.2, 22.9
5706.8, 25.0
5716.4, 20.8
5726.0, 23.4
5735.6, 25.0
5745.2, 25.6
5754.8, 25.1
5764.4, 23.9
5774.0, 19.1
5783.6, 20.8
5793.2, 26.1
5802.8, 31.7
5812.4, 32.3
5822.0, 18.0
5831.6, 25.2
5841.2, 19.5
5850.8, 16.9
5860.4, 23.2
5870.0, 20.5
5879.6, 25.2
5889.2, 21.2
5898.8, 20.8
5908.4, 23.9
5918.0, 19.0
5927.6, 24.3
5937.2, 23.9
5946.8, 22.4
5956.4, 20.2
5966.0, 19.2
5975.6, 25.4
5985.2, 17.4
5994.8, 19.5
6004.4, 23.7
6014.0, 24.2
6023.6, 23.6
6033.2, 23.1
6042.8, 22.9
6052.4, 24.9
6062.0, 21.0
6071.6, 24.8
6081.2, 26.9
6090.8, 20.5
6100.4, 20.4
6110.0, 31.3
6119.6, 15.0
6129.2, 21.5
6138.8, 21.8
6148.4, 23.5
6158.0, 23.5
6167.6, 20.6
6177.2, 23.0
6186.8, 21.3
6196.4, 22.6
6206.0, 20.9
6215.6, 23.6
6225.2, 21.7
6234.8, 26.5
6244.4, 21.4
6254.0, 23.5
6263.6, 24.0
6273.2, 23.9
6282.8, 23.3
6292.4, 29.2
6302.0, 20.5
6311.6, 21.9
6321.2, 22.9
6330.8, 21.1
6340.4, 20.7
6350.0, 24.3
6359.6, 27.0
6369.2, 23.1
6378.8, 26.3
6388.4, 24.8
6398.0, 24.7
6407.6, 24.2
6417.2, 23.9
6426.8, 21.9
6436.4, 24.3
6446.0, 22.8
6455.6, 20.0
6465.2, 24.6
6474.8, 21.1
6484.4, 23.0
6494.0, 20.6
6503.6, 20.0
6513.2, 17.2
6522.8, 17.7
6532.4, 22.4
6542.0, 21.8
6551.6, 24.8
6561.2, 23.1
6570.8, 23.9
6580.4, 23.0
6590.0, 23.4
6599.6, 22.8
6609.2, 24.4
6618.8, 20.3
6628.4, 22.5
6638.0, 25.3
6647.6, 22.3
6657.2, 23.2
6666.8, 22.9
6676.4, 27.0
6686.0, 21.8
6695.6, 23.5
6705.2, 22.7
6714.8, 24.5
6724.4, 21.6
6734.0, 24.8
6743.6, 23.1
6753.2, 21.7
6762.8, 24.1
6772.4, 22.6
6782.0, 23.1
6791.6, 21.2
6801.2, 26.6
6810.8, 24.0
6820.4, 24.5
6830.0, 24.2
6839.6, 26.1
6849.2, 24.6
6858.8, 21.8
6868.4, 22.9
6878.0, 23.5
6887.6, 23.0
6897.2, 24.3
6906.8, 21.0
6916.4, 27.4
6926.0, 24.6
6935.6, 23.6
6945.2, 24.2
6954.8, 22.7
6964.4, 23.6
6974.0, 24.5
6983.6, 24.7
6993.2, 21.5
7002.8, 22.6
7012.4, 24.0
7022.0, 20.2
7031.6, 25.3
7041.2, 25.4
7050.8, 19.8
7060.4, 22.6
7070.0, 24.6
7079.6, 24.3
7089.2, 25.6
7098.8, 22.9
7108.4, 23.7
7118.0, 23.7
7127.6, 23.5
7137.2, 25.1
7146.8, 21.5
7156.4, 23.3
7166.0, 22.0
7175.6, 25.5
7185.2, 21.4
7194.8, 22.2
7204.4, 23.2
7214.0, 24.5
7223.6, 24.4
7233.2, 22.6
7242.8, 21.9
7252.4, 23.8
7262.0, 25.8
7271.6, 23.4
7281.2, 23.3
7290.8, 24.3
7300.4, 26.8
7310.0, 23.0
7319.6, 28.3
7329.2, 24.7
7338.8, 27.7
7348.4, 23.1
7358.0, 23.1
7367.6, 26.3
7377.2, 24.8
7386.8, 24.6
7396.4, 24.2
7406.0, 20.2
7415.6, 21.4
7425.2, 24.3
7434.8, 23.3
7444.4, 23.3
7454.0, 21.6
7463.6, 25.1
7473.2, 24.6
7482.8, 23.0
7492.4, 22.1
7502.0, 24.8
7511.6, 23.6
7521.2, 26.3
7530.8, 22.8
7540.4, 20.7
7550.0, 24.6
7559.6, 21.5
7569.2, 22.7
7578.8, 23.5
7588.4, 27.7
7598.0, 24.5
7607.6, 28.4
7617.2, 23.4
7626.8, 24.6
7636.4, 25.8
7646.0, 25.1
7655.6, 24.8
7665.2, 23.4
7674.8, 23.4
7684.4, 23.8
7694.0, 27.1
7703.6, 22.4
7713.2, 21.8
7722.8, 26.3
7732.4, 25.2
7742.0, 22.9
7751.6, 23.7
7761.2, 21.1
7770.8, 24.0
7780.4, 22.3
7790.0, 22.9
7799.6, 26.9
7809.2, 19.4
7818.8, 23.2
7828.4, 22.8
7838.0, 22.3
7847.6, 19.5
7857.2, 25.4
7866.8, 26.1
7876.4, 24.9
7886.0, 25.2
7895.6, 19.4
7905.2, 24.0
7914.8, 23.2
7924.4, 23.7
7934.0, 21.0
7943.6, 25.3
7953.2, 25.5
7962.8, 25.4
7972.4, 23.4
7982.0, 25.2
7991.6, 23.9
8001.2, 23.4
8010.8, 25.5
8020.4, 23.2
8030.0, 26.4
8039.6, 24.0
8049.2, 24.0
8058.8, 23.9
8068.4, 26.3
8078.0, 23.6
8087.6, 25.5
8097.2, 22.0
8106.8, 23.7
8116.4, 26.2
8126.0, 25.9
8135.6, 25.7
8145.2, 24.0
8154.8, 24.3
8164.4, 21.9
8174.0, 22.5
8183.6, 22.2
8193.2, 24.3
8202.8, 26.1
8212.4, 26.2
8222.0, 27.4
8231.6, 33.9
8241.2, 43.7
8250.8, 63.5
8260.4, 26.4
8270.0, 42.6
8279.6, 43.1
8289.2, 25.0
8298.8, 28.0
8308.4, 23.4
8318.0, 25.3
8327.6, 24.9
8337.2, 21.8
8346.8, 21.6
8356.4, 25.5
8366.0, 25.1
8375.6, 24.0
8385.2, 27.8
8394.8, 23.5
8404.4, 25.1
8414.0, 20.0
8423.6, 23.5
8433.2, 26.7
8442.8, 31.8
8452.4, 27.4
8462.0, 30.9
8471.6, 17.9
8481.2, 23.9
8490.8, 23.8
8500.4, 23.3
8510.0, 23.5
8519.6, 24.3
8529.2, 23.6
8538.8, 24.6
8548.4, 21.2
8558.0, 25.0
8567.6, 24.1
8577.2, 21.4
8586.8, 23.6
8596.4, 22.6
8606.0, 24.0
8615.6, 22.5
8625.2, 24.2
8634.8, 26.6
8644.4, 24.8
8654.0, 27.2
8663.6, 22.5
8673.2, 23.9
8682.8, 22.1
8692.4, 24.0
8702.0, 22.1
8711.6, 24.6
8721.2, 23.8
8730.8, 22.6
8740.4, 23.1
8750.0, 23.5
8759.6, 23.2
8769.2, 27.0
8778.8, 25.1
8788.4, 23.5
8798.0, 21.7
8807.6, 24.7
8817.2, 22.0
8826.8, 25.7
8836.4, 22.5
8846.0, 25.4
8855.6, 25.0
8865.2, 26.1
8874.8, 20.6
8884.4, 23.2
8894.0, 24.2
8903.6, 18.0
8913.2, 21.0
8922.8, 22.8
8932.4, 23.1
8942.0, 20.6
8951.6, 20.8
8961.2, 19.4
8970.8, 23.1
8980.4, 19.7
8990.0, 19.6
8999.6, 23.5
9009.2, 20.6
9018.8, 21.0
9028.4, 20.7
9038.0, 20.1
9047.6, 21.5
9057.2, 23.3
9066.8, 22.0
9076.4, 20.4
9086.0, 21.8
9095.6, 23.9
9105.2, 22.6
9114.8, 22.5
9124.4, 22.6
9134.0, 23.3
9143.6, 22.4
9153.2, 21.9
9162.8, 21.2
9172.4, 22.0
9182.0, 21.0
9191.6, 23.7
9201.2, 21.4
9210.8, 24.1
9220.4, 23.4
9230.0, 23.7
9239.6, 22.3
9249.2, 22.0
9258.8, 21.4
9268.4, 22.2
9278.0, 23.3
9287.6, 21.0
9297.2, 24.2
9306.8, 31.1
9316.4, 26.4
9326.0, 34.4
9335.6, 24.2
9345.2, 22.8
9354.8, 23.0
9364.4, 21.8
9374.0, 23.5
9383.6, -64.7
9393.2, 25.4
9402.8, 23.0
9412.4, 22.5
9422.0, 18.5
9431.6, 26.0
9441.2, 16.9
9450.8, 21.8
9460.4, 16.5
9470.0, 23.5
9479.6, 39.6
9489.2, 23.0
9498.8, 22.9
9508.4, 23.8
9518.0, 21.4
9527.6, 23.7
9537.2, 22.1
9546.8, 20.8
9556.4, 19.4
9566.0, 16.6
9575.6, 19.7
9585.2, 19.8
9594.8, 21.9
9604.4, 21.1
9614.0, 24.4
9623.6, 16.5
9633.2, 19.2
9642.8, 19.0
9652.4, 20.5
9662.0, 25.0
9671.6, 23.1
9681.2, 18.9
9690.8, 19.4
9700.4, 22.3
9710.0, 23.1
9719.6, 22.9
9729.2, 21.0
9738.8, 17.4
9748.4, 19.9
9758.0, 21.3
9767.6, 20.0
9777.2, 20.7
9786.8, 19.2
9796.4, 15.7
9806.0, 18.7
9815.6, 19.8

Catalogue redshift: 0.26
